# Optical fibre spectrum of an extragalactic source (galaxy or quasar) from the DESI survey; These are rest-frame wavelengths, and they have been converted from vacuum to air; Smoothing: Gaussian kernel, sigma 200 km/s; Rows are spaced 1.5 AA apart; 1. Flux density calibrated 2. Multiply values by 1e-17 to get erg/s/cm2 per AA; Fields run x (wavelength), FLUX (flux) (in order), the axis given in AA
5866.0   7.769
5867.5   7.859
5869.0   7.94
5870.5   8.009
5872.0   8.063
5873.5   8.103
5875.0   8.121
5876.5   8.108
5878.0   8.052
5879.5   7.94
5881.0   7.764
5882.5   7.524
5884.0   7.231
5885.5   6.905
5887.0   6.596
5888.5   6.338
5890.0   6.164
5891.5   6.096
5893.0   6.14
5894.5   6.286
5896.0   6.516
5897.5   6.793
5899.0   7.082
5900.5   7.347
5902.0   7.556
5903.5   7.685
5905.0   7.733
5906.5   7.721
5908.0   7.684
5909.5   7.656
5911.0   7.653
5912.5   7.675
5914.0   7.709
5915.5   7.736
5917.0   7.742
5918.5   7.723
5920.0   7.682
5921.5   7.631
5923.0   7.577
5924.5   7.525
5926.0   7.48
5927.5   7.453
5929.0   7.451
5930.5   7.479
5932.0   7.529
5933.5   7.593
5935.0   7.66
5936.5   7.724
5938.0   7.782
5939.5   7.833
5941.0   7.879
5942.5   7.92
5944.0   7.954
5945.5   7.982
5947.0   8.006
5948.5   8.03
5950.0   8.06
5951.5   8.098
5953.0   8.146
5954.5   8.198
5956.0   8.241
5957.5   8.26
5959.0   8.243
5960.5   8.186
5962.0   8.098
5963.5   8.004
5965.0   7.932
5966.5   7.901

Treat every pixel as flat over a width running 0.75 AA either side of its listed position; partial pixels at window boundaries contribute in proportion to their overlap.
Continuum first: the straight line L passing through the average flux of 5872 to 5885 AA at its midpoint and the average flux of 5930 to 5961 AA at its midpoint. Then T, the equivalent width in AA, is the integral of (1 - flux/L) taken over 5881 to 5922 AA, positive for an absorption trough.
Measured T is 3.5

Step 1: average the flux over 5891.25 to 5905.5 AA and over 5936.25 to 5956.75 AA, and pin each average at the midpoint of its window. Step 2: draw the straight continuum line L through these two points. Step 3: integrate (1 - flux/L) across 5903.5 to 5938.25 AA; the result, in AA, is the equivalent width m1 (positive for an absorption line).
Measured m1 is -1.0 AA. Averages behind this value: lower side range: 6.94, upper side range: 8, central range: 7.63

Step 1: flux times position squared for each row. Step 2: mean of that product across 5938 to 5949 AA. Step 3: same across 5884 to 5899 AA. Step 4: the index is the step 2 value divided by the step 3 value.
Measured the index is 1.24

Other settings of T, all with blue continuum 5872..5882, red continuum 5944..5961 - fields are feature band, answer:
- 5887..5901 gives 2.64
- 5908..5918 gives 0.46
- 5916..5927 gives 0.62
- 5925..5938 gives 0.85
